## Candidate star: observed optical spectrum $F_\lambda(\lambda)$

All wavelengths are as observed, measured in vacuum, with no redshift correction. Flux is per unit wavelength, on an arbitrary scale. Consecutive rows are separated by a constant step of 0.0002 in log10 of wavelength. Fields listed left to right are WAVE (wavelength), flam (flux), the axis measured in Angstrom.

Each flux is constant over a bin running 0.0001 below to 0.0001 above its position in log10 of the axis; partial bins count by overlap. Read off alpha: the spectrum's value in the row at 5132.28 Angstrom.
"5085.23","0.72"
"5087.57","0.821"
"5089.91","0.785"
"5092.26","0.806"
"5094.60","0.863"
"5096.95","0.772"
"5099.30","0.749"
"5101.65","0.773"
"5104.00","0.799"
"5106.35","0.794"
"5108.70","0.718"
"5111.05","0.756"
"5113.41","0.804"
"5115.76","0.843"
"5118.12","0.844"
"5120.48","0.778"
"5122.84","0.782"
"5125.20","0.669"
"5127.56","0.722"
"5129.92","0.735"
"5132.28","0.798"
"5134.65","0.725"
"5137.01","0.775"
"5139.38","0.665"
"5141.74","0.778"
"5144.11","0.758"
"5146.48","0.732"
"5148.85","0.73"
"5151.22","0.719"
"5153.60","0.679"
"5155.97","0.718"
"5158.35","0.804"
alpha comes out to 0.798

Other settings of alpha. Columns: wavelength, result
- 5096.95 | 0.772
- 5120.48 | 0.778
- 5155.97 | 0.718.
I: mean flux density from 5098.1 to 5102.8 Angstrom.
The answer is 0.76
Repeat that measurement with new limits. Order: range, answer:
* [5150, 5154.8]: 0.699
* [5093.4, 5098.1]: 0.818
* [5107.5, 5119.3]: 0.793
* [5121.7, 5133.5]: 0.741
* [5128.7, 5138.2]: 0.758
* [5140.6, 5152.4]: 0.743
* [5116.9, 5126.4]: 0.768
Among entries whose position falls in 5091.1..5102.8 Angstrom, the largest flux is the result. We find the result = 0.863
